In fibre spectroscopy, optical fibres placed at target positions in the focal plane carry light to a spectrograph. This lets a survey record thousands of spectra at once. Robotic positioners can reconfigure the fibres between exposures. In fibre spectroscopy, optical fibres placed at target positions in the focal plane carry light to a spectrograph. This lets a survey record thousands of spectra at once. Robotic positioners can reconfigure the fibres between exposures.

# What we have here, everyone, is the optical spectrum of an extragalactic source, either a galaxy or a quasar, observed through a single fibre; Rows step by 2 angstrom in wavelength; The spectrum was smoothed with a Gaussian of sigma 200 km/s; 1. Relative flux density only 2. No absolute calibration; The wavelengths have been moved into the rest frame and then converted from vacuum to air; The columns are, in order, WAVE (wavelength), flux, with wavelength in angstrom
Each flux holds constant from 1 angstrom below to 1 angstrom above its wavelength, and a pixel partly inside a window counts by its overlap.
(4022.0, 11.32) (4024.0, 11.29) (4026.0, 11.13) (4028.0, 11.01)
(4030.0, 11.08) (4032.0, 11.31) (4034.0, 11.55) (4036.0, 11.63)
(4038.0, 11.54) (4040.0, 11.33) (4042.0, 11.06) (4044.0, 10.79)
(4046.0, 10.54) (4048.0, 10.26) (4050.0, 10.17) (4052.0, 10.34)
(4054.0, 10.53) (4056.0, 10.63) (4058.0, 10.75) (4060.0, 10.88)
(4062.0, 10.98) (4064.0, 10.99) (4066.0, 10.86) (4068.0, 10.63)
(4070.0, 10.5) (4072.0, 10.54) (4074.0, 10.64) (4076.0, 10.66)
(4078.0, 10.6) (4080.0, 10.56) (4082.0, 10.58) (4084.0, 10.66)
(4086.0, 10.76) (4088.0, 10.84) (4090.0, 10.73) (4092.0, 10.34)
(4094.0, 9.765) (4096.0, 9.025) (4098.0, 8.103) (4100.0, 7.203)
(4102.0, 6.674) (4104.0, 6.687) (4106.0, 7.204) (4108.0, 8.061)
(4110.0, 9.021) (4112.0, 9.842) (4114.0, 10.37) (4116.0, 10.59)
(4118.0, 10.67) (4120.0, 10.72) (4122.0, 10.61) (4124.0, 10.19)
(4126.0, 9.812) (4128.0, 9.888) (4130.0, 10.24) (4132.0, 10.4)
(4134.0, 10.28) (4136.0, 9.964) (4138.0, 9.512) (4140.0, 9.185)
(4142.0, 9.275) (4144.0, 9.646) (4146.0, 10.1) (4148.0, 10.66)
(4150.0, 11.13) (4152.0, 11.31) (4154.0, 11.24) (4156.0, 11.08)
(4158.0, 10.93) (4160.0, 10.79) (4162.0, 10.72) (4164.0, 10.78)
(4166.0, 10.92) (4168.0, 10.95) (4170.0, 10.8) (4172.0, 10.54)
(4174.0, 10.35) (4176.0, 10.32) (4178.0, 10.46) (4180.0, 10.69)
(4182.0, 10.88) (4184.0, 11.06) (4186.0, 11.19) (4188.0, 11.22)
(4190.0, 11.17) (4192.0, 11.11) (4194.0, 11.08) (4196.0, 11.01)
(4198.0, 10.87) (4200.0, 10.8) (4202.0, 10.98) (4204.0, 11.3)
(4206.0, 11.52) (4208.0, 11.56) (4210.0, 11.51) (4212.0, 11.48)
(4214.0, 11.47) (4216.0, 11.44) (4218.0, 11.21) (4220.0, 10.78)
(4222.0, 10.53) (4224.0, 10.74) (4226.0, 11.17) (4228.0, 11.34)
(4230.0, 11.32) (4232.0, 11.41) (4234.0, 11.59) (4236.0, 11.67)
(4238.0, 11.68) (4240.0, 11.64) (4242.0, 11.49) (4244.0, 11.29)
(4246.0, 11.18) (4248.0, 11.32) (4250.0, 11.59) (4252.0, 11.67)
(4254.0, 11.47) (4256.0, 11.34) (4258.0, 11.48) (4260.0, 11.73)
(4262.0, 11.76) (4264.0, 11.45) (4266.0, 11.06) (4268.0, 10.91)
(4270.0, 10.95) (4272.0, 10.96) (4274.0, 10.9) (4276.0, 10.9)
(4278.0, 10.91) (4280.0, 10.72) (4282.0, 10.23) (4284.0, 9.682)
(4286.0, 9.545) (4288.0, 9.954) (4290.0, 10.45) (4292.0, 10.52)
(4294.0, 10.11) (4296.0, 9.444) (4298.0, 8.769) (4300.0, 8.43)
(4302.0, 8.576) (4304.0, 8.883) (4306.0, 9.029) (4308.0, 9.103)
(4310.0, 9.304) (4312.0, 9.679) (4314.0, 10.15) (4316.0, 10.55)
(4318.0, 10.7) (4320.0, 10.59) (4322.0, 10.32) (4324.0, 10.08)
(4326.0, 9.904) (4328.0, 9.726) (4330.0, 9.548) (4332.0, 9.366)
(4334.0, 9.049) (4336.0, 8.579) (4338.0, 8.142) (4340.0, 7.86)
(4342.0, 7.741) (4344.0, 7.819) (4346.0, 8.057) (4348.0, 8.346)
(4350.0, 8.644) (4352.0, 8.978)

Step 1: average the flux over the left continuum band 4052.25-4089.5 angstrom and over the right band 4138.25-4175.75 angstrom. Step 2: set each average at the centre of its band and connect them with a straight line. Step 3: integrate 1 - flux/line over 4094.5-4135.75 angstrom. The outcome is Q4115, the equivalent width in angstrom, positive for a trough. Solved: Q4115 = 5.1 angstrom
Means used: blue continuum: 10.7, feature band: 9.3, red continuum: 10.6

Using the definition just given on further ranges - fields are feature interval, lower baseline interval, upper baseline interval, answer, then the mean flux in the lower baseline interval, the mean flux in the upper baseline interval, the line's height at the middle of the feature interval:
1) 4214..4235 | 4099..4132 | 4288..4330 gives -3.6 angstrom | 9.27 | 9.72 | 9.52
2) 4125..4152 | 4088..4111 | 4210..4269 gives -2.1 angstrom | 8.54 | 11.4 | 9.33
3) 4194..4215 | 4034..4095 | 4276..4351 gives -2.6 angstrom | 10.7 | 9.44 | 10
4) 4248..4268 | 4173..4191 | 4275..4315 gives -2.8 angstrom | 10.8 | 9.72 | 10.1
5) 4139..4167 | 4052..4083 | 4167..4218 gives 0.9 angstrom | 10.7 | 11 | 10.9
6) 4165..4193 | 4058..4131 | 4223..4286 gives -0.7 angstrom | 9.91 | 11.2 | 10.6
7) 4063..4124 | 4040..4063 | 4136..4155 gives 3.8 angstrom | 10.7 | 10.2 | 10.5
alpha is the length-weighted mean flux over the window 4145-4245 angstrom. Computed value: 11.1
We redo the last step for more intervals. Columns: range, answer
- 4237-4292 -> 11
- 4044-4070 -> 10.6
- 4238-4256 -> 11.5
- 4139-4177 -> 10.6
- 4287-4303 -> 9.53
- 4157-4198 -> 10.8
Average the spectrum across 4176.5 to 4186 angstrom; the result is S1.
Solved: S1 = 10.8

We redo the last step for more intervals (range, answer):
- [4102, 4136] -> 9.58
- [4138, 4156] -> 10.3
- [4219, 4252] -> 11.3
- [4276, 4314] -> 9.68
